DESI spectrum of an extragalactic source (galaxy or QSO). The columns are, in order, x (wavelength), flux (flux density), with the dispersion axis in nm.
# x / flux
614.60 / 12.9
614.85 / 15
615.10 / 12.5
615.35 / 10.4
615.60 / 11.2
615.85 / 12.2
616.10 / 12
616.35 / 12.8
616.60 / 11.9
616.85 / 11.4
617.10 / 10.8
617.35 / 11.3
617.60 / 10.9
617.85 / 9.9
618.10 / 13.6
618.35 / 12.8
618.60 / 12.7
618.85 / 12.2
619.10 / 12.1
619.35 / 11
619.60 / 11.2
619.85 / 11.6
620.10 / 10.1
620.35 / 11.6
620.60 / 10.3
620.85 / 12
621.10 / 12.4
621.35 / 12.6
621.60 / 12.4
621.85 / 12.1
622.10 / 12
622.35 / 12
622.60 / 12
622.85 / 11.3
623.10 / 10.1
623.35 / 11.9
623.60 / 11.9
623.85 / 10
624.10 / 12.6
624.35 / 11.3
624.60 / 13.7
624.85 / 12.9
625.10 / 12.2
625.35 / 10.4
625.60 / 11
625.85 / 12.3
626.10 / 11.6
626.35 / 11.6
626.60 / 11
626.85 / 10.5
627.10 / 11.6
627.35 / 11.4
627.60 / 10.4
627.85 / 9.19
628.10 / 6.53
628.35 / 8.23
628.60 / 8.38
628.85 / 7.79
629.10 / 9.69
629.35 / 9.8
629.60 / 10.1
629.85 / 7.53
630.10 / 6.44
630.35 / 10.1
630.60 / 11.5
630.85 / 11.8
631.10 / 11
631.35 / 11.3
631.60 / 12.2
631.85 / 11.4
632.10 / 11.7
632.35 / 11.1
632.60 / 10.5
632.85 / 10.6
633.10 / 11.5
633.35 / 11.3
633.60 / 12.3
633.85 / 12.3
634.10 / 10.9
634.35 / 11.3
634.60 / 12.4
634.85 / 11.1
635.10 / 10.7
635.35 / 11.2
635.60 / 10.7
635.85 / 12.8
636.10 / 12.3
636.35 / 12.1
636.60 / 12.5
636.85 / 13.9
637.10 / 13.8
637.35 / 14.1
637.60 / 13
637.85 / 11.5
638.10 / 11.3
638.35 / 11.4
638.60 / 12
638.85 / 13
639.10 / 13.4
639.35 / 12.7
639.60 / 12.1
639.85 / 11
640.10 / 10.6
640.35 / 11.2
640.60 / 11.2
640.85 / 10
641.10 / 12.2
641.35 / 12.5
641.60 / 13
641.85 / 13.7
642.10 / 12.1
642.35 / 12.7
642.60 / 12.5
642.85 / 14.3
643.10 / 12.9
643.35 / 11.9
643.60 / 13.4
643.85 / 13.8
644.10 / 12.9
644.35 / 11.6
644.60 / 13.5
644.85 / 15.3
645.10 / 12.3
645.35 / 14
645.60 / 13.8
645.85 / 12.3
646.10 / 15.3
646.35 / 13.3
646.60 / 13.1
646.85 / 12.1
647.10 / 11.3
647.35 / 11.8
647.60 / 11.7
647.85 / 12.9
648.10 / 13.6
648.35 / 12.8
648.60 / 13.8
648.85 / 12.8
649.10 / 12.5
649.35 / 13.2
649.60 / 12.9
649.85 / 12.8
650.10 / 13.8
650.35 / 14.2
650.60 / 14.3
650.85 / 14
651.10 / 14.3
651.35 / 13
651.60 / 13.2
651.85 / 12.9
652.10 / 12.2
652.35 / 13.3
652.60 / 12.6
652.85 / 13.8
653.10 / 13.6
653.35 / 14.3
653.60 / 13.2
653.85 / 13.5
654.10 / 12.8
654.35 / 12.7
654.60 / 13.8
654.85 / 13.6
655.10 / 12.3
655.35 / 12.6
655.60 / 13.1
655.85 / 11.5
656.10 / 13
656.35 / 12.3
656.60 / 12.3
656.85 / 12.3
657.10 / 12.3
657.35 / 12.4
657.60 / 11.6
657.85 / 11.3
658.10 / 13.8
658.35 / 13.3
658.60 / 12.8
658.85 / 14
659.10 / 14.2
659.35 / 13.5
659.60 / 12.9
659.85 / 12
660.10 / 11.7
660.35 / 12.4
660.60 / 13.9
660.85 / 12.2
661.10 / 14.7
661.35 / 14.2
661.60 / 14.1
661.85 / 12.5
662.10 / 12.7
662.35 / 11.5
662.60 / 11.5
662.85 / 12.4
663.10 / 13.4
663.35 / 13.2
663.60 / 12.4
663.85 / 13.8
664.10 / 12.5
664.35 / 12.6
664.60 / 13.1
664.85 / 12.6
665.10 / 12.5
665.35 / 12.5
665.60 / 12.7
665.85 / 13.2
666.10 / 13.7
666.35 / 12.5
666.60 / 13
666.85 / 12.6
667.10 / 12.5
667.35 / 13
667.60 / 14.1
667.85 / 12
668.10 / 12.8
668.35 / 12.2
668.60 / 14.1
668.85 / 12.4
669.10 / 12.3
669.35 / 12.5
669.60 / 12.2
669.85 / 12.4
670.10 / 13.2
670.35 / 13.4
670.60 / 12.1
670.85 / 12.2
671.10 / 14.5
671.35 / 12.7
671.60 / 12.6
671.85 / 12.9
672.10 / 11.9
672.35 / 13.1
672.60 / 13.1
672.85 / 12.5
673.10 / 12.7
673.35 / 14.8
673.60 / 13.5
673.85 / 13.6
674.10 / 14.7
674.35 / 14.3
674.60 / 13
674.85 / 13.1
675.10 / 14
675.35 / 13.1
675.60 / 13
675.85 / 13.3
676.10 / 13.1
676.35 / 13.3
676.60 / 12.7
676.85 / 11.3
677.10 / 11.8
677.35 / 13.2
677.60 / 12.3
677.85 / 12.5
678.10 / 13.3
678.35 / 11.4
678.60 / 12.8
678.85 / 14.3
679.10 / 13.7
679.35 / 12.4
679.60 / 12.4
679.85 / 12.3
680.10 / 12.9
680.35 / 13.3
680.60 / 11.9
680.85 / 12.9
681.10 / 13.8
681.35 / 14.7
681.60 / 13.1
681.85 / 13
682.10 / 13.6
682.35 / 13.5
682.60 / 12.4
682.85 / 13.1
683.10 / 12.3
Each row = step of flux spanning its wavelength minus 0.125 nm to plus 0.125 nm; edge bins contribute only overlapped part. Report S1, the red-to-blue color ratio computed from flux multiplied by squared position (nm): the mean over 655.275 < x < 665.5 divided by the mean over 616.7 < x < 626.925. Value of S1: 1.2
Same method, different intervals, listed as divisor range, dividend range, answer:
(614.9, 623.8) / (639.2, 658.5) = 1.20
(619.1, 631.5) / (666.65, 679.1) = 1.38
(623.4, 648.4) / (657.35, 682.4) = 1.22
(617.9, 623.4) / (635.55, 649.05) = 1.15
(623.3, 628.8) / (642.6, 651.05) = 1.29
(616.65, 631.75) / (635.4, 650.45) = 1.22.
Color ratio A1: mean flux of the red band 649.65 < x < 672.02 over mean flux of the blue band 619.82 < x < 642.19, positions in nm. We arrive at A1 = 1.1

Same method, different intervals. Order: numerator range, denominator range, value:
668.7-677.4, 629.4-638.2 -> 1.14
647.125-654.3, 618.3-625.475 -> 1.12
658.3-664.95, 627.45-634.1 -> 1.27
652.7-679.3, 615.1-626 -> 1.10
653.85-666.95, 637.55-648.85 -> 1.02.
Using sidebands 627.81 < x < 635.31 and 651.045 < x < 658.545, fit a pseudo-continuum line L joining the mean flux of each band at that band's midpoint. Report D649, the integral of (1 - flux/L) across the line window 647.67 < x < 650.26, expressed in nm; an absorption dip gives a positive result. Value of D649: -0.18 nm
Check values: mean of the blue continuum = 10.4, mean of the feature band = 13.1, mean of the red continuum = 12.9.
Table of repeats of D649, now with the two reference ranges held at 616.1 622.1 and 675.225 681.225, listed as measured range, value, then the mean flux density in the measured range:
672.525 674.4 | -0.14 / 13.6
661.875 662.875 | 0.04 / 12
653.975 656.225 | -0.08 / 12.8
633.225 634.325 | 0.03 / 11.7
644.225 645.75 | -0.15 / 13.4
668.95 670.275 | 0.01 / 12.6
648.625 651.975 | -0.30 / 13.4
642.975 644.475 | -0.07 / 12.8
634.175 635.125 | 0.05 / 11.4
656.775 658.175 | 0.02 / 12.2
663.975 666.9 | -0.05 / 12.8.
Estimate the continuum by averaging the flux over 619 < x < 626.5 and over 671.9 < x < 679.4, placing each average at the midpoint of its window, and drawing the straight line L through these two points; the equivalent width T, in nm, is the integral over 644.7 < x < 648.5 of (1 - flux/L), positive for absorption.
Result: -0.23 nm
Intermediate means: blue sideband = 11.7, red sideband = 13.1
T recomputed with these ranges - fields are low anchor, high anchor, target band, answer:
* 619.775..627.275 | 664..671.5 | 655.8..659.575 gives -0.06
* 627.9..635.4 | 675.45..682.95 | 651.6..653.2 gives -0.22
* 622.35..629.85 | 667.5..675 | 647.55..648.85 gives -0.13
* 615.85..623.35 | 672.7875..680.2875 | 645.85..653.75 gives -0.48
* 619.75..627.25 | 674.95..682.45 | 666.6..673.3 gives -0.02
